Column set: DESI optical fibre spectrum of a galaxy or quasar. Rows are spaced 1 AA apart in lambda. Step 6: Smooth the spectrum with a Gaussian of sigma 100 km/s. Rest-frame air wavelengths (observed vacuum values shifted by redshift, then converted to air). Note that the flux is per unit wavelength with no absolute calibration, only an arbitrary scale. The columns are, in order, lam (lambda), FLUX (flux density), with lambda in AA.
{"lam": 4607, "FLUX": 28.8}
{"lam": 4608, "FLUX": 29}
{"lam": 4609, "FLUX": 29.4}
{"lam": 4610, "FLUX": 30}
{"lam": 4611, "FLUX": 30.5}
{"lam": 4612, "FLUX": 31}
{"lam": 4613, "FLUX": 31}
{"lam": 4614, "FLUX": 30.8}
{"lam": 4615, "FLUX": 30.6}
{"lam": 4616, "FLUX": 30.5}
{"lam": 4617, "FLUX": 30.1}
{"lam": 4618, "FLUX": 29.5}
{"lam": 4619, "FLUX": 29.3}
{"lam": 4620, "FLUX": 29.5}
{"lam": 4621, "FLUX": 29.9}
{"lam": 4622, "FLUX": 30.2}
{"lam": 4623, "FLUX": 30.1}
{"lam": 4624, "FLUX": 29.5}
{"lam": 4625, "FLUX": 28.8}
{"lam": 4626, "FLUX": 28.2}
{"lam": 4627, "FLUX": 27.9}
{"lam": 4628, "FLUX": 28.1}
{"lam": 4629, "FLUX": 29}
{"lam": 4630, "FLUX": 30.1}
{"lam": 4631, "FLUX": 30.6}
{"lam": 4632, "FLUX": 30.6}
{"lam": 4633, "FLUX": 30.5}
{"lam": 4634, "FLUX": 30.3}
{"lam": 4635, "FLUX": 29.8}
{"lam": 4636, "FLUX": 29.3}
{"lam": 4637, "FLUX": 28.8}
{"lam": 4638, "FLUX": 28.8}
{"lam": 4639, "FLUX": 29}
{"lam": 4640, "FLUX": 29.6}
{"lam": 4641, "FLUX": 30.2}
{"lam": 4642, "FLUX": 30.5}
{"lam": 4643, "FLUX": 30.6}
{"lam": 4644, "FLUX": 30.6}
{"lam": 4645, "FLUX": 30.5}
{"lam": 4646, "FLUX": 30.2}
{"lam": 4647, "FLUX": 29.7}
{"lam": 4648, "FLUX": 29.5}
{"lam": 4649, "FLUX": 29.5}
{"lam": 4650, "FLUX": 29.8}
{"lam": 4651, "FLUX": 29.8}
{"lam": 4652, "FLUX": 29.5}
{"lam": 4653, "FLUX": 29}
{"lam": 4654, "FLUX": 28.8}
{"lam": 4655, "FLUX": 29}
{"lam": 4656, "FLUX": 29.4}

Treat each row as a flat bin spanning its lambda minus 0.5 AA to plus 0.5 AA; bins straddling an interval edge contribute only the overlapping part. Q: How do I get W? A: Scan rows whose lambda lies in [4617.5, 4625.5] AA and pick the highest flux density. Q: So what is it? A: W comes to 30.2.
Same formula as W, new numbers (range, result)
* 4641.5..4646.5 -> 30.6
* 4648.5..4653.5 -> 29.8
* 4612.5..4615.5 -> 31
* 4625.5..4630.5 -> 30.1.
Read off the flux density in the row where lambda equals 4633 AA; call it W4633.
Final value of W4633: 30.5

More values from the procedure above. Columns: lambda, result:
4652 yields 29.5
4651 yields 29.8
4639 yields 29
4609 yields 29.4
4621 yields 29.9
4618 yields 29.5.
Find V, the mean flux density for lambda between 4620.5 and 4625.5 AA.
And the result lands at 29.7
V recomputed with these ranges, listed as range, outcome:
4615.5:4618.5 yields 30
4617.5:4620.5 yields 29.4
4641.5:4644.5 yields 30.6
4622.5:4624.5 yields 29.8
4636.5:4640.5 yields 29.1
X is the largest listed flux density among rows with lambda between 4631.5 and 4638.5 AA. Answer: 30.6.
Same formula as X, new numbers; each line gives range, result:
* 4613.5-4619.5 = 30.8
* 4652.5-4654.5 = 29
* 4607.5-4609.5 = 29.4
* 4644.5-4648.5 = 30.5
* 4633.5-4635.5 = 30.3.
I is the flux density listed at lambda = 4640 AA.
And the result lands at 29.6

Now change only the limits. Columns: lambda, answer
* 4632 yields 30.6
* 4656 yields 29.4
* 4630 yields 30.1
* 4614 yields 30.8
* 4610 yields 30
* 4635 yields 29.8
